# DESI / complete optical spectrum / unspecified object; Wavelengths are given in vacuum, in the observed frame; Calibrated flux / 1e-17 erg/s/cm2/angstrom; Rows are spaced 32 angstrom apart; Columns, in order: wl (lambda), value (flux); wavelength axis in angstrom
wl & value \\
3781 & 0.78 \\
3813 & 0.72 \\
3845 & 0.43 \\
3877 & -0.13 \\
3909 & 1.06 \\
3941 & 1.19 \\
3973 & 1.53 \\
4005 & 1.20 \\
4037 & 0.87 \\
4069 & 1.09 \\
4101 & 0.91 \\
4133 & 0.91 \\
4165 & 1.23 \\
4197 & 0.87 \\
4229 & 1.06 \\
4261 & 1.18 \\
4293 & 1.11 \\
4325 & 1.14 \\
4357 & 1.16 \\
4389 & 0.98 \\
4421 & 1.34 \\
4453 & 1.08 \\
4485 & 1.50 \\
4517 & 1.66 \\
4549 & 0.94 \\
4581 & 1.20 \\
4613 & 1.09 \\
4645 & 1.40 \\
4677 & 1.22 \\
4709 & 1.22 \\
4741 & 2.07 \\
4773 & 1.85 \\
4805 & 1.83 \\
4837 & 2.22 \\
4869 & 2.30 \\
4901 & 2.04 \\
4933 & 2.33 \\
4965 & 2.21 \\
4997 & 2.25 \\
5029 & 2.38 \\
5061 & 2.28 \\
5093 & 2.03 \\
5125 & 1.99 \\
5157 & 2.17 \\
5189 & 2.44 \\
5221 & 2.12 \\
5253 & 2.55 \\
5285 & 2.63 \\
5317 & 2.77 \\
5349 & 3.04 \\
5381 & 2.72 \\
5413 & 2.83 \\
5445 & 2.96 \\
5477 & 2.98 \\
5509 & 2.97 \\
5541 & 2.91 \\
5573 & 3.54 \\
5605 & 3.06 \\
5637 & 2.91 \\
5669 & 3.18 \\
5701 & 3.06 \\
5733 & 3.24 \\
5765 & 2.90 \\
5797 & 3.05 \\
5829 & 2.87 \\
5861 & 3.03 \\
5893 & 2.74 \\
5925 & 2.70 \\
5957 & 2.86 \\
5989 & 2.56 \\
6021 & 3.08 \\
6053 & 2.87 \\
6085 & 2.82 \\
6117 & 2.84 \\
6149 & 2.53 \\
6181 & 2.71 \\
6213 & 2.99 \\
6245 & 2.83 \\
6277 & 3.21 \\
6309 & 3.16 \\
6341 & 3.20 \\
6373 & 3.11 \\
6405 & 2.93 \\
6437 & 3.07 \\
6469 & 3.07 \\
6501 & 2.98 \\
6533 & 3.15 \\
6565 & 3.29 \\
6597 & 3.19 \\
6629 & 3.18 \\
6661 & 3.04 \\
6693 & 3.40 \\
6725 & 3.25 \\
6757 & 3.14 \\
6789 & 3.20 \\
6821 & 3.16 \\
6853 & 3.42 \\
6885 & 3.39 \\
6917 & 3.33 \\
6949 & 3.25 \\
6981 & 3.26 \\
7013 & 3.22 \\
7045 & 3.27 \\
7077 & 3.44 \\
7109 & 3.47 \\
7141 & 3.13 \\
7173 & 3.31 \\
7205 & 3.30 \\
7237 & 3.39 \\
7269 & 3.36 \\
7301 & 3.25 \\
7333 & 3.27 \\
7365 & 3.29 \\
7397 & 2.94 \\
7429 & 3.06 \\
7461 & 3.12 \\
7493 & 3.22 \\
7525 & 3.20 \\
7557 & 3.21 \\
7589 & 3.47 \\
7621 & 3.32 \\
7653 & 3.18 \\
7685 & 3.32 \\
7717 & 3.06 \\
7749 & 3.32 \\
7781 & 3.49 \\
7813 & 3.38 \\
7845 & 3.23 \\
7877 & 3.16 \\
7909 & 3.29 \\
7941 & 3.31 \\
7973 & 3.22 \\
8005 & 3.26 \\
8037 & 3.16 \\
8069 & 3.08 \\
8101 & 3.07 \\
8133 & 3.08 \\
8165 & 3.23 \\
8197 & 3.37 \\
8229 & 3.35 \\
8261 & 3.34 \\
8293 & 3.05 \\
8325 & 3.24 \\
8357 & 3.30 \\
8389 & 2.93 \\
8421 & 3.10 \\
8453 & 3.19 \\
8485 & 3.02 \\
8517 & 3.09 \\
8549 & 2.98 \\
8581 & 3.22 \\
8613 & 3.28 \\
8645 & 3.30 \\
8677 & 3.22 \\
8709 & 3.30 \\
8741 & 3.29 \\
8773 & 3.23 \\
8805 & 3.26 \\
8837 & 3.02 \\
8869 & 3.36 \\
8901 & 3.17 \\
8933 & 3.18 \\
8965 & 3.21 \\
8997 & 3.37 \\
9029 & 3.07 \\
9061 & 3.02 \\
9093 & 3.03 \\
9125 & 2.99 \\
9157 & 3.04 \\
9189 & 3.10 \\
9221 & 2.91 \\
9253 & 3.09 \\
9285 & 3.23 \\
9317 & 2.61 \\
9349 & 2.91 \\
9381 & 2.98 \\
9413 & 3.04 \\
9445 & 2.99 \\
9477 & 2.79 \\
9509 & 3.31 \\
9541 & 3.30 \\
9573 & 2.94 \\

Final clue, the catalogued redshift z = 0.19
